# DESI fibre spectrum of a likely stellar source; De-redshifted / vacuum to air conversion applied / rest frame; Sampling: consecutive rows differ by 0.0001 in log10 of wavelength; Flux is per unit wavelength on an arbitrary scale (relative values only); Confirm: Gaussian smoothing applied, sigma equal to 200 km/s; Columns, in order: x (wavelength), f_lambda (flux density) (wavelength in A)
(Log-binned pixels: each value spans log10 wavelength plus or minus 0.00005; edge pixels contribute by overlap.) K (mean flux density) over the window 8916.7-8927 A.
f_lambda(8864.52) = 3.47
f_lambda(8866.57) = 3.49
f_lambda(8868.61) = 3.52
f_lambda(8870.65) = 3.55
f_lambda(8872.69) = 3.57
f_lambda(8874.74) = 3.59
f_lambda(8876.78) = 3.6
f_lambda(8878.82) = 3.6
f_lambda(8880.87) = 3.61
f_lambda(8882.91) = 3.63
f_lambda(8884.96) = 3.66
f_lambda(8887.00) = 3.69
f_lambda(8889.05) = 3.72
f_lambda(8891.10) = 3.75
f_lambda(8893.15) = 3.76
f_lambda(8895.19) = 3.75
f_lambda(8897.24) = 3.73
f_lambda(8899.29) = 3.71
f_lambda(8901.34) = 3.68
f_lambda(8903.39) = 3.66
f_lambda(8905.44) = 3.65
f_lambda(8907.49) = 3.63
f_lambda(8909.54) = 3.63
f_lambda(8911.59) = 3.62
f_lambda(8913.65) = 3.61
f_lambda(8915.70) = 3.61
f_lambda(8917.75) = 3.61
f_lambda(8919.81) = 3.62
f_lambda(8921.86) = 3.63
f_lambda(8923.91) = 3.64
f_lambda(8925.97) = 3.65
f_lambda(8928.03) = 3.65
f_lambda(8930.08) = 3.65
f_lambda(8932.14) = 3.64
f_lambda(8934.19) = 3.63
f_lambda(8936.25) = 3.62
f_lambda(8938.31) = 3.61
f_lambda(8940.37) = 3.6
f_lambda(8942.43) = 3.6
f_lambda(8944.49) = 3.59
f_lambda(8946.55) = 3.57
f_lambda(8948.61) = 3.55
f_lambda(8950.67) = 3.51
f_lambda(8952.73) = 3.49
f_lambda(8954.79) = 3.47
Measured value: 3.63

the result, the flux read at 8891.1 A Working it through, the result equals 3.75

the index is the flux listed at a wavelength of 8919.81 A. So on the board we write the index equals 3.62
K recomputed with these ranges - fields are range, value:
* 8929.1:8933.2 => 3.65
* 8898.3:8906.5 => 3.67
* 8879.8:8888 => 3.65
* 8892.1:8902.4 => 3.73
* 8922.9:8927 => 3.64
